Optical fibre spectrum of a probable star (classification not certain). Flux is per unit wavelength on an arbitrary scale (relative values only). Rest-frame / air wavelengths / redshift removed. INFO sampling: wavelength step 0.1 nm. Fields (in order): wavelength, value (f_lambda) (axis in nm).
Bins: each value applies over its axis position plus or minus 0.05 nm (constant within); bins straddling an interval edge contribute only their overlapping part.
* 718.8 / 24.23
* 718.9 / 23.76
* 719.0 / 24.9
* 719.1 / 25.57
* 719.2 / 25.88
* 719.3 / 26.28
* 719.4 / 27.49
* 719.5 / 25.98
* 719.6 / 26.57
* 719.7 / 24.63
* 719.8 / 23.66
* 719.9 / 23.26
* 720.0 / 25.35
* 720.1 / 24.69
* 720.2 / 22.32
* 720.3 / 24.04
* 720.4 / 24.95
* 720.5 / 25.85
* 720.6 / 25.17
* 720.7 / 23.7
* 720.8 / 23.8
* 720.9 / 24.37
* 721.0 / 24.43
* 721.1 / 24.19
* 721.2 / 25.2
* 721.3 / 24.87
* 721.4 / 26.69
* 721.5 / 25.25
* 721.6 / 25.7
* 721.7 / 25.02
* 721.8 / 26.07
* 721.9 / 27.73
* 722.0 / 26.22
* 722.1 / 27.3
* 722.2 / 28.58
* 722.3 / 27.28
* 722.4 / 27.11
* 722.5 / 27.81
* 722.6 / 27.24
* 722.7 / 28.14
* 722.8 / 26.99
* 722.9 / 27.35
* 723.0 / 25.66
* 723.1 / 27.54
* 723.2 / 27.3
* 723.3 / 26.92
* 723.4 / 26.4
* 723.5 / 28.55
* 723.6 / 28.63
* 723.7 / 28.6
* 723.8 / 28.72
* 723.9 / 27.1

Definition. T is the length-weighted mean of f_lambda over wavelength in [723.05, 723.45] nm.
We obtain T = 27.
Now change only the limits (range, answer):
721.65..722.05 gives 26.3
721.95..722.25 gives 27.4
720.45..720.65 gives 25.5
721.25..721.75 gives 25.5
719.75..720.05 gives 24.1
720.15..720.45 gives 23.8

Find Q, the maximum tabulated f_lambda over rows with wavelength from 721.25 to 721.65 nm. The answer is 26.69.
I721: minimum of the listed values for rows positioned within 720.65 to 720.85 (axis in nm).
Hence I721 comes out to 23.7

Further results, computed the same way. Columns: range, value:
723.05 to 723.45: 26.4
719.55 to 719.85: 23.66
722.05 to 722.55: 27.11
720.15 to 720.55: 22.32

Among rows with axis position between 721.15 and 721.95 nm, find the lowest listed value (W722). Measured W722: 24.87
